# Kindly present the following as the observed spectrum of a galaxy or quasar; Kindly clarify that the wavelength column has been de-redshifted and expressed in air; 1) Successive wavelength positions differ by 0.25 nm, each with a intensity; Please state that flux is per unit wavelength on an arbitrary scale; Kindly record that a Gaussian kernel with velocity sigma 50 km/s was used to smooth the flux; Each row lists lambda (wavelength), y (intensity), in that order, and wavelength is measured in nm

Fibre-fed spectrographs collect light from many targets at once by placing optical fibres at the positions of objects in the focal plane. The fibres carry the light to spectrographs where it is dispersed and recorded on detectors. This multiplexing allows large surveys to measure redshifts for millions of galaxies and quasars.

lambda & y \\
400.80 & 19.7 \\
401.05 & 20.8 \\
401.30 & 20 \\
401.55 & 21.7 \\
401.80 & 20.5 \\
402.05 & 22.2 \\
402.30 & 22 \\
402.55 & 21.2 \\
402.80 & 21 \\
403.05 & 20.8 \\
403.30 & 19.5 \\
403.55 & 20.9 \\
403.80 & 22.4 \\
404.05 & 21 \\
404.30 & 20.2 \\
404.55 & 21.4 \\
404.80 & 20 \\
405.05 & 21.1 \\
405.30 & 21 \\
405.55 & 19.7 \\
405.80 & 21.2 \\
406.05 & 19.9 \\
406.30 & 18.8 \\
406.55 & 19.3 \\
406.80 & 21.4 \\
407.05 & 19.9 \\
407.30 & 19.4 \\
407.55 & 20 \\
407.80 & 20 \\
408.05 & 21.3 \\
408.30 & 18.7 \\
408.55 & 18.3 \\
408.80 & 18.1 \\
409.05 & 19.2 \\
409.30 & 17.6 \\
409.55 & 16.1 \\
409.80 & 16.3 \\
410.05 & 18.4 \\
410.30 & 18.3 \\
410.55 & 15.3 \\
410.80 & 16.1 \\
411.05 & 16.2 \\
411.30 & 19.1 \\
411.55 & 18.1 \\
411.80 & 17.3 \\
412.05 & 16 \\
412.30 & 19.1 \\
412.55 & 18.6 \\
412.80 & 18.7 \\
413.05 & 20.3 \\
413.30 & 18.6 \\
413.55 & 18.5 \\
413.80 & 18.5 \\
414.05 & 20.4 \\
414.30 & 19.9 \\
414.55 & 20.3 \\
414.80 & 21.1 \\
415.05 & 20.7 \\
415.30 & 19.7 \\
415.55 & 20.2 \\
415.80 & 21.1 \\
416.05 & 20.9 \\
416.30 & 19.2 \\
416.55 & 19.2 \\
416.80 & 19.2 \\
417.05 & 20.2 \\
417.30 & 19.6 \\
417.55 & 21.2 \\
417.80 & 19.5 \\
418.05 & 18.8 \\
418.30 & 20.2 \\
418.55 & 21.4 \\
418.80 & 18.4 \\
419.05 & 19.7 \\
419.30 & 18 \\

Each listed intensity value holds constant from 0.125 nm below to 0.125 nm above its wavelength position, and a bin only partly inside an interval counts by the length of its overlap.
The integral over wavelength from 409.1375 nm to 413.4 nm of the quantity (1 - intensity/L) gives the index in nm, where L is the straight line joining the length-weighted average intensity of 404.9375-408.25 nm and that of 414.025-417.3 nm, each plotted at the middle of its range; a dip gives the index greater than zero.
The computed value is 0.529 nm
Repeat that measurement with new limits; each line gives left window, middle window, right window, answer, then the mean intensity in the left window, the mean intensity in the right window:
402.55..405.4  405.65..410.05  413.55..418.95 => 0.31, 20.9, 19.9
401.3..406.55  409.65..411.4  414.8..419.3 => 0.28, 20.8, 19.9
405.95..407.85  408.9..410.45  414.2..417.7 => 0.18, 19.8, 20.2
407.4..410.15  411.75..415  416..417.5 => 0.02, 18.6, 19.7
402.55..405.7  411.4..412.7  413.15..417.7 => 0.15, 20.8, 19.9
